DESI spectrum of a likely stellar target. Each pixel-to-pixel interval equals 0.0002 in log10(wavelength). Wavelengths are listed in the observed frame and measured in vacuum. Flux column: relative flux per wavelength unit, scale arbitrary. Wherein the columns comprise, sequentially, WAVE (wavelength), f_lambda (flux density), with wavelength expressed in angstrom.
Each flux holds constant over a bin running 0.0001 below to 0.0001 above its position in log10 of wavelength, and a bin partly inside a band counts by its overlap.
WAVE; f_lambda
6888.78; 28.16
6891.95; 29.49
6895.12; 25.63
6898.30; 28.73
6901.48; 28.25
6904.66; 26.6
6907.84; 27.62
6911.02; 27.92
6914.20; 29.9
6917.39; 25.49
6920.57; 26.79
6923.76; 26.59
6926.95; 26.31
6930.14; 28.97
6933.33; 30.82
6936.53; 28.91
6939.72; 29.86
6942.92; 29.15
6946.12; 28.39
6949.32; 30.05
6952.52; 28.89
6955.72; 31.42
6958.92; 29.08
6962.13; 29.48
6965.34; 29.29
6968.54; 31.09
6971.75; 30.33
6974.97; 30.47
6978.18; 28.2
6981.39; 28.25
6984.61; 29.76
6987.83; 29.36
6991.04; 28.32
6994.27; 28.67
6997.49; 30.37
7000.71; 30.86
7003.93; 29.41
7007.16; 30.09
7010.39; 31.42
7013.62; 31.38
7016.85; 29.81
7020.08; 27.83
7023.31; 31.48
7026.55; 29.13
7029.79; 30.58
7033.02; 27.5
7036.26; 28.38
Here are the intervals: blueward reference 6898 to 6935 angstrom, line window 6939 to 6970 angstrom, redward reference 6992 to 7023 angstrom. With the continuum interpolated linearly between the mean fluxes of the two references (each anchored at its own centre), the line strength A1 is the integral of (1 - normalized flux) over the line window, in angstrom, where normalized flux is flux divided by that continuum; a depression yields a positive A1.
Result -1.0 angstrom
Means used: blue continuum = 27.8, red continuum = 30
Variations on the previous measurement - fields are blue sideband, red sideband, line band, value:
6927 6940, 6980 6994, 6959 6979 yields -0.56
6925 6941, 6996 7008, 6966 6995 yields 0.38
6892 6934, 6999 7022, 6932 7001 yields -1.30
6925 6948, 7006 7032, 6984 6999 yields 0.24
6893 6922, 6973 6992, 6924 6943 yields -0.52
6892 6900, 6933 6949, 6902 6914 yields 0.15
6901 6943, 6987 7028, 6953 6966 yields -0.42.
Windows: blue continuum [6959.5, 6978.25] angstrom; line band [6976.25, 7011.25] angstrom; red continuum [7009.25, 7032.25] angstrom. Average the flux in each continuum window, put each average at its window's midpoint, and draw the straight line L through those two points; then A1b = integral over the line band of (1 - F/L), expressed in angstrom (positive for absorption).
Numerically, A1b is 0.60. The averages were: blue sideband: 29.9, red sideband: 30.1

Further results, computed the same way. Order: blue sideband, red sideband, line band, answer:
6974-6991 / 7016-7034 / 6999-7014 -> -0.65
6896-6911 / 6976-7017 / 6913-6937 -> 0.23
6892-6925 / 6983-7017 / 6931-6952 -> -0.83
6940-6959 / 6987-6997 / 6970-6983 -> -0.08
